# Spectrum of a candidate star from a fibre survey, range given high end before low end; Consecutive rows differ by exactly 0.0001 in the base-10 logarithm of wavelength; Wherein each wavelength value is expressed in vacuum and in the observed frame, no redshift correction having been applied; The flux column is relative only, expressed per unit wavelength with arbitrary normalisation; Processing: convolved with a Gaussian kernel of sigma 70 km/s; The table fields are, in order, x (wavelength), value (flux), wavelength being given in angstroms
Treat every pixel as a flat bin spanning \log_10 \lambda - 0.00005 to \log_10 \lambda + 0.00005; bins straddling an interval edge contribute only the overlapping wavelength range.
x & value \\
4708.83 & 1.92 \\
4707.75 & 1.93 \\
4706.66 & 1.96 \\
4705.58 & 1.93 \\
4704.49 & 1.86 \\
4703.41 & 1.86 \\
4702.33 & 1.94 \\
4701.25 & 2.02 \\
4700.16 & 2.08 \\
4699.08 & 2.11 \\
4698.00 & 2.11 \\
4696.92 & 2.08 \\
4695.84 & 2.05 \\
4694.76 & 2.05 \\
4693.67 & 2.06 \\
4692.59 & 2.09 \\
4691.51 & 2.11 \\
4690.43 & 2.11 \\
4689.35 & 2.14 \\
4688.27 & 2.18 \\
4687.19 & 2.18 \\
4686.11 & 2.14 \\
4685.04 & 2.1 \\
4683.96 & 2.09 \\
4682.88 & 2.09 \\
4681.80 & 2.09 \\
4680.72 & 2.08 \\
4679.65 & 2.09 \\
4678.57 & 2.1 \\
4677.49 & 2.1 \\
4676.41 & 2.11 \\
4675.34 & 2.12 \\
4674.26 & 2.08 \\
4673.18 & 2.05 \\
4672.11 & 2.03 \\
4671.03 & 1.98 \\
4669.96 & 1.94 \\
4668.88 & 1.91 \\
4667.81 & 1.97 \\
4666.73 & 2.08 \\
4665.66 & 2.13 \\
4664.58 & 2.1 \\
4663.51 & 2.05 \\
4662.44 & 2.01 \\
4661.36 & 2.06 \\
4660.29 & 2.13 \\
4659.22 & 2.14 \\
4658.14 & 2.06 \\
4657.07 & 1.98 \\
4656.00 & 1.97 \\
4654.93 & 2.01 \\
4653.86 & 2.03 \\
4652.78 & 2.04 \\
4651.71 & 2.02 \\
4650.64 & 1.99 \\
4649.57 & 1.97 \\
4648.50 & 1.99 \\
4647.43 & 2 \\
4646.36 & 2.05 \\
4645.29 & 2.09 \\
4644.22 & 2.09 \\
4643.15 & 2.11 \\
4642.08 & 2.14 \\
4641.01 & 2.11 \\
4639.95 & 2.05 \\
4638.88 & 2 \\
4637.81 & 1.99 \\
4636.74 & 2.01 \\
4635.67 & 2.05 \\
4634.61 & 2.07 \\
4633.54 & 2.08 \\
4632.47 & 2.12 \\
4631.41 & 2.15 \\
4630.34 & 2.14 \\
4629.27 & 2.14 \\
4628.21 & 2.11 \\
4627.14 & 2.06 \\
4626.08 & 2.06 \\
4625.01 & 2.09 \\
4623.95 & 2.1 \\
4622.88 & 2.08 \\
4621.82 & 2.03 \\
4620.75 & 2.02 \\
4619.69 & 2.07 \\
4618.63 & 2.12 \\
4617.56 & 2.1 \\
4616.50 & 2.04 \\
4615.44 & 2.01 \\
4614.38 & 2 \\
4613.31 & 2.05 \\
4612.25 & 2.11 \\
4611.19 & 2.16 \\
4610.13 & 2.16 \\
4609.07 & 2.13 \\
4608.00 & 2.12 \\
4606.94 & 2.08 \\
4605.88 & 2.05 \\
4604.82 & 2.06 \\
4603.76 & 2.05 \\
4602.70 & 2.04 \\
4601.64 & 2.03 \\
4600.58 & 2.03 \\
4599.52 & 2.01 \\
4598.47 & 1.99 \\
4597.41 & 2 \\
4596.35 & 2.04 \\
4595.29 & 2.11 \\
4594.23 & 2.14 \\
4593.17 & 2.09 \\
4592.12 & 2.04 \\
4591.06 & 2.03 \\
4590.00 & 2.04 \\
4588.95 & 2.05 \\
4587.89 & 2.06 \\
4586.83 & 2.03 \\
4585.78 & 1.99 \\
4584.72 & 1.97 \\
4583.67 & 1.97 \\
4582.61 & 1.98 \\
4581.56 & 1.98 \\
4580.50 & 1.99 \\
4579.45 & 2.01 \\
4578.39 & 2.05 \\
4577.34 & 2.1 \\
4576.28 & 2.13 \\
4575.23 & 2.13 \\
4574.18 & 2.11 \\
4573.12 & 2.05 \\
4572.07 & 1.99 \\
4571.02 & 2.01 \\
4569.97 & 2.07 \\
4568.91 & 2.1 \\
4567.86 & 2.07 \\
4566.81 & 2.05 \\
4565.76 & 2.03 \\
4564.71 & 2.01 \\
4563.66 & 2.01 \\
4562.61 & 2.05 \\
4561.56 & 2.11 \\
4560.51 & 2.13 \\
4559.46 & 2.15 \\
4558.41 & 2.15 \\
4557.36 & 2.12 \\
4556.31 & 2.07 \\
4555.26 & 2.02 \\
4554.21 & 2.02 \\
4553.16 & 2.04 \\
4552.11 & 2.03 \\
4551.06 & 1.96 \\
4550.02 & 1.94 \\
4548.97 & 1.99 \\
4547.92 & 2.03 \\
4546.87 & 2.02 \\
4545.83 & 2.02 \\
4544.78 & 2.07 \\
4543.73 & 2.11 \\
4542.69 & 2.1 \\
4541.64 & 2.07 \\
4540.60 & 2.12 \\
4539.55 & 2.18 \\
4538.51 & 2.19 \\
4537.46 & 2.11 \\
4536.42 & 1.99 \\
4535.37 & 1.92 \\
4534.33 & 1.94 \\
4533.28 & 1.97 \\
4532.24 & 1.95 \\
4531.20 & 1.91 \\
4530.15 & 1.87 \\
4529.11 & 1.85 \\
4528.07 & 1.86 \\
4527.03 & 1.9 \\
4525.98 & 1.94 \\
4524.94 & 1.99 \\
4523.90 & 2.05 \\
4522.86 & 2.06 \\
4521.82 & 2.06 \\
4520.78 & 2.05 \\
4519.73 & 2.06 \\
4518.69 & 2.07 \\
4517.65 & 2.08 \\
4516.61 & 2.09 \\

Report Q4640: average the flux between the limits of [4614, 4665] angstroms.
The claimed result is 2.06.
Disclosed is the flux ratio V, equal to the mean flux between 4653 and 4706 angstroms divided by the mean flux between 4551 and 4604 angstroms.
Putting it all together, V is 1.0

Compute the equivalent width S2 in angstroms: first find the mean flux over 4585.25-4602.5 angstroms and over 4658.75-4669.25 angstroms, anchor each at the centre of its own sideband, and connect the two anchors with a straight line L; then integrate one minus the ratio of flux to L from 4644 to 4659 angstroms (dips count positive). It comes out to 0.3 angstroms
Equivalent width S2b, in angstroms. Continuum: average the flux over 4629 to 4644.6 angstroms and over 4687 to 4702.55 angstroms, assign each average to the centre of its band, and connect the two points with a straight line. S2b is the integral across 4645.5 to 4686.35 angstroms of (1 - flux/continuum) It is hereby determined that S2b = 0.7 angstroms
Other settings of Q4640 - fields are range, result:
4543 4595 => 2.05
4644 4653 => 2.02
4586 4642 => 2.07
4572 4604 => 2.04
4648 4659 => 2.01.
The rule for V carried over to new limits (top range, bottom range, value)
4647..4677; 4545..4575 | 0.99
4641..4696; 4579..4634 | 1.00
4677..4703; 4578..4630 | 1.02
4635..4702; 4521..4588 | 1.02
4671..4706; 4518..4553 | 1.03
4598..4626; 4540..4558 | 1.01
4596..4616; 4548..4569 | 1.00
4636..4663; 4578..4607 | 1.00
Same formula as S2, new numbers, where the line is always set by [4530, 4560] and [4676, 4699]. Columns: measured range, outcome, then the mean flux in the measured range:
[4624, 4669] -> 0.6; 2.06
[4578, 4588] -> 0.3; 2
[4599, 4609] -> 0.0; 2.05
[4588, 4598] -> 0.0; 2.06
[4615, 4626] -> 0.0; 2.07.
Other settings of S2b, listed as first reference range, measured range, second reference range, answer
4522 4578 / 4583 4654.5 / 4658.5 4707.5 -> -0.4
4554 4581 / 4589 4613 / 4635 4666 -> -0.1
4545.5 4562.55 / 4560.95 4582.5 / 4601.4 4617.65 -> 0.1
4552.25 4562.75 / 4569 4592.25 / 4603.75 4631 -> 0.5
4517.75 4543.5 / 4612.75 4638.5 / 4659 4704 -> -0.3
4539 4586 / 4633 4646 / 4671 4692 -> 0.1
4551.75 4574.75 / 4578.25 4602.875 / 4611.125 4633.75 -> 0.5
